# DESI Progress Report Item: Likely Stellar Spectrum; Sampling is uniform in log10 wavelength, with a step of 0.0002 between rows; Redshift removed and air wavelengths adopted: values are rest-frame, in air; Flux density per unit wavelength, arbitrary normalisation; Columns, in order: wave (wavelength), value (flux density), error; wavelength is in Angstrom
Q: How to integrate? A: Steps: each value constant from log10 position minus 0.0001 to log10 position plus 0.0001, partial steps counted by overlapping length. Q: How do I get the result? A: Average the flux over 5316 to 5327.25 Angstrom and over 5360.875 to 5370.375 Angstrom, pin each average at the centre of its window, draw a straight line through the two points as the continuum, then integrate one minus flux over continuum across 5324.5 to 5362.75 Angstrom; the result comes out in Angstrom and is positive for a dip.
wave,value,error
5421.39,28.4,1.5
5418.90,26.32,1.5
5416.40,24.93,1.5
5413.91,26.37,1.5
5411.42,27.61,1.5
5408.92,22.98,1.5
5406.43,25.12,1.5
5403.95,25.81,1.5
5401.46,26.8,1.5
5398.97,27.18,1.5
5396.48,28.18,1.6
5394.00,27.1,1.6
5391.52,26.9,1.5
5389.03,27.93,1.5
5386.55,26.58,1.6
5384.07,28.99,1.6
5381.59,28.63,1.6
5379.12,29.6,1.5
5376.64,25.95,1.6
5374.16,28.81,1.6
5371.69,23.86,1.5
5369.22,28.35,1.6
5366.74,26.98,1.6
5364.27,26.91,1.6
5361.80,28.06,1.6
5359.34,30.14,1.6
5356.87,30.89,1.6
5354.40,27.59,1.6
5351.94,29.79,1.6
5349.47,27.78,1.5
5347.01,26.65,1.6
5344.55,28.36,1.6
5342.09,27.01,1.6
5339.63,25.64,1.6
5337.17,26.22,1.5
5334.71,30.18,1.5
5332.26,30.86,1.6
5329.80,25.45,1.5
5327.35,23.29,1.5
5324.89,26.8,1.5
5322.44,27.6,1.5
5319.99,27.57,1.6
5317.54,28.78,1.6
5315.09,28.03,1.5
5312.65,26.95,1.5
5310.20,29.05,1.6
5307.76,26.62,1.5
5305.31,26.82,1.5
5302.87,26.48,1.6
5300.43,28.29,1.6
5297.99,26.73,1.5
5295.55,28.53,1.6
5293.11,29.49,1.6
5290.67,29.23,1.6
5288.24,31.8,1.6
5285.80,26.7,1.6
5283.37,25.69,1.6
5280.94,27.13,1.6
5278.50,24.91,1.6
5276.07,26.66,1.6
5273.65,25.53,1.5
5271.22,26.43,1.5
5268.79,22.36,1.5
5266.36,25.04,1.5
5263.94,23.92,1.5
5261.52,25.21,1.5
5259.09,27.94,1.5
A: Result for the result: -0.60 Angstrom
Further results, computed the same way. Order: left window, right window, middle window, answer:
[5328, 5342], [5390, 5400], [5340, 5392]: -0.9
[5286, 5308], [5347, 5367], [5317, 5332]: 0.8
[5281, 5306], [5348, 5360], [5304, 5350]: 2.0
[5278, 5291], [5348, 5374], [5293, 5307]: 0.1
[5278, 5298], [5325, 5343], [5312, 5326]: -0.2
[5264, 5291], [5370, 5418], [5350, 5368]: -1.3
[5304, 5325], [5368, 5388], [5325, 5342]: 0.4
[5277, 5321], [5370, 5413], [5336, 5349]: 0.2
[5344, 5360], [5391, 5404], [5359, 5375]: 0.4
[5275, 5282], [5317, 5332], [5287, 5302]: -1.5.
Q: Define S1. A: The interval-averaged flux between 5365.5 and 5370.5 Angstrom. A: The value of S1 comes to 27.6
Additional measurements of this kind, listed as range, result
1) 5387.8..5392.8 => 27.4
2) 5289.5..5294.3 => 29.3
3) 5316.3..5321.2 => 28.2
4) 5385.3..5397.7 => 27.3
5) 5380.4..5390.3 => 28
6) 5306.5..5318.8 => 27.9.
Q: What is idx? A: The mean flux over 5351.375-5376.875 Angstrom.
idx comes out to 28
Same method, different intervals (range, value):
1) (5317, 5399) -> 27.7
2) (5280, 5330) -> 27.5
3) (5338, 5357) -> 27.8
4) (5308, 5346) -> 27.4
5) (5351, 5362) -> 29.4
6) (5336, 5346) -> 26.8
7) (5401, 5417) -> 25.6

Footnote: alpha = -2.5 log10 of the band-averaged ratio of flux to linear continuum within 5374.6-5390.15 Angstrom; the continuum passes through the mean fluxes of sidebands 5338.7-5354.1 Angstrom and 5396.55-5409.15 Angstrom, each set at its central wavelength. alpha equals -0.06 mag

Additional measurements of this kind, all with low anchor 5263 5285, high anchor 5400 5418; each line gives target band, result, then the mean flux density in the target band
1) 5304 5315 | -0.082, 27.4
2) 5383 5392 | -0.081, 27.6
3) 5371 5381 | -0.071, 27.3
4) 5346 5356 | -0.103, 28.1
